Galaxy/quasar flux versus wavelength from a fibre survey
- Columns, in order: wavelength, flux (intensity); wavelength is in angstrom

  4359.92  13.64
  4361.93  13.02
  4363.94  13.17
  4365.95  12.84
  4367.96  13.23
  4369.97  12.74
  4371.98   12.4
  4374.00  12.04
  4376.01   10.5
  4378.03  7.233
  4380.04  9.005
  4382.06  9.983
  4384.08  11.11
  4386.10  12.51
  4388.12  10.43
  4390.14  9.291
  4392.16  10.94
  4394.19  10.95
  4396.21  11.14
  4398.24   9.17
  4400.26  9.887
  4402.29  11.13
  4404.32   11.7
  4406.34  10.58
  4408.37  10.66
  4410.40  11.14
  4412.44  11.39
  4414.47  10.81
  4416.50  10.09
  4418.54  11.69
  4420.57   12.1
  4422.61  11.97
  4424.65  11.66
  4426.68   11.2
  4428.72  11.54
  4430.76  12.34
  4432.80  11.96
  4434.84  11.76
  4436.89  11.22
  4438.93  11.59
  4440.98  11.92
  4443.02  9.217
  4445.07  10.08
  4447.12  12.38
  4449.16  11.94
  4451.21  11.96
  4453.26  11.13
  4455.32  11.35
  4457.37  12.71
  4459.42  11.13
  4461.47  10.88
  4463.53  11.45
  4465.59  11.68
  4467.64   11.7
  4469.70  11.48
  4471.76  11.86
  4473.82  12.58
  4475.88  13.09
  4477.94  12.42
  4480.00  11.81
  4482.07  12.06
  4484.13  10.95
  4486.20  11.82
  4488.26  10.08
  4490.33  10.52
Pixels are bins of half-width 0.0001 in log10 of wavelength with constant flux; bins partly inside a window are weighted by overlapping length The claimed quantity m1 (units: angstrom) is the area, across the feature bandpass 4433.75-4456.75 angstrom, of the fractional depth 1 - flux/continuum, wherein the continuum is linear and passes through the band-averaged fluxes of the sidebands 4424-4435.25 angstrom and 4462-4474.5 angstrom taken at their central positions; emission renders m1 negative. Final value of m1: 0.8 angstrom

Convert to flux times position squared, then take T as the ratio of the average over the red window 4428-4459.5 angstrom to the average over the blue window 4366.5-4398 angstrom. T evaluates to 1.09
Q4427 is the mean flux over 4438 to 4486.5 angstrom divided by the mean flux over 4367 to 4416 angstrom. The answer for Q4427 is 1.1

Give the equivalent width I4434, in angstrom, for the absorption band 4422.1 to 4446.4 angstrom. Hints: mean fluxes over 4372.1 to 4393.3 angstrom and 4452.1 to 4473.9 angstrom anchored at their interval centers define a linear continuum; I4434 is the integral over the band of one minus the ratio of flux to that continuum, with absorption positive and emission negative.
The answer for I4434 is -0.5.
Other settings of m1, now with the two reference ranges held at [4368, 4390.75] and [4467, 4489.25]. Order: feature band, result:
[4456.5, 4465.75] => 0.07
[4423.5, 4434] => -0.41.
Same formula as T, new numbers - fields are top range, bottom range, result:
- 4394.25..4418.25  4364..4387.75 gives 0.96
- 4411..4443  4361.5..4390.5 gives 1.04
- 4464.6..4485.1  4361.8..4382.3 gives 1.09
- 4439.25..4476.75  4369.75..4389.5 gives 1.12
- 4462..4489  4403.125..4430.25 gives 1.07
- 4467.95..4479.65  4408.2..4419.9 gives 1.14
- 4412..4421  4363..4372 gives 0.88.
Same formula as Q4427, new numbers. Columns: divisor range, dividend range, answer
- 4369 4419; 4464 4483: 1.12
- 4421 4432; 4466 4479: 1.03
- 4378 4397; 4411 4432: 1.10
